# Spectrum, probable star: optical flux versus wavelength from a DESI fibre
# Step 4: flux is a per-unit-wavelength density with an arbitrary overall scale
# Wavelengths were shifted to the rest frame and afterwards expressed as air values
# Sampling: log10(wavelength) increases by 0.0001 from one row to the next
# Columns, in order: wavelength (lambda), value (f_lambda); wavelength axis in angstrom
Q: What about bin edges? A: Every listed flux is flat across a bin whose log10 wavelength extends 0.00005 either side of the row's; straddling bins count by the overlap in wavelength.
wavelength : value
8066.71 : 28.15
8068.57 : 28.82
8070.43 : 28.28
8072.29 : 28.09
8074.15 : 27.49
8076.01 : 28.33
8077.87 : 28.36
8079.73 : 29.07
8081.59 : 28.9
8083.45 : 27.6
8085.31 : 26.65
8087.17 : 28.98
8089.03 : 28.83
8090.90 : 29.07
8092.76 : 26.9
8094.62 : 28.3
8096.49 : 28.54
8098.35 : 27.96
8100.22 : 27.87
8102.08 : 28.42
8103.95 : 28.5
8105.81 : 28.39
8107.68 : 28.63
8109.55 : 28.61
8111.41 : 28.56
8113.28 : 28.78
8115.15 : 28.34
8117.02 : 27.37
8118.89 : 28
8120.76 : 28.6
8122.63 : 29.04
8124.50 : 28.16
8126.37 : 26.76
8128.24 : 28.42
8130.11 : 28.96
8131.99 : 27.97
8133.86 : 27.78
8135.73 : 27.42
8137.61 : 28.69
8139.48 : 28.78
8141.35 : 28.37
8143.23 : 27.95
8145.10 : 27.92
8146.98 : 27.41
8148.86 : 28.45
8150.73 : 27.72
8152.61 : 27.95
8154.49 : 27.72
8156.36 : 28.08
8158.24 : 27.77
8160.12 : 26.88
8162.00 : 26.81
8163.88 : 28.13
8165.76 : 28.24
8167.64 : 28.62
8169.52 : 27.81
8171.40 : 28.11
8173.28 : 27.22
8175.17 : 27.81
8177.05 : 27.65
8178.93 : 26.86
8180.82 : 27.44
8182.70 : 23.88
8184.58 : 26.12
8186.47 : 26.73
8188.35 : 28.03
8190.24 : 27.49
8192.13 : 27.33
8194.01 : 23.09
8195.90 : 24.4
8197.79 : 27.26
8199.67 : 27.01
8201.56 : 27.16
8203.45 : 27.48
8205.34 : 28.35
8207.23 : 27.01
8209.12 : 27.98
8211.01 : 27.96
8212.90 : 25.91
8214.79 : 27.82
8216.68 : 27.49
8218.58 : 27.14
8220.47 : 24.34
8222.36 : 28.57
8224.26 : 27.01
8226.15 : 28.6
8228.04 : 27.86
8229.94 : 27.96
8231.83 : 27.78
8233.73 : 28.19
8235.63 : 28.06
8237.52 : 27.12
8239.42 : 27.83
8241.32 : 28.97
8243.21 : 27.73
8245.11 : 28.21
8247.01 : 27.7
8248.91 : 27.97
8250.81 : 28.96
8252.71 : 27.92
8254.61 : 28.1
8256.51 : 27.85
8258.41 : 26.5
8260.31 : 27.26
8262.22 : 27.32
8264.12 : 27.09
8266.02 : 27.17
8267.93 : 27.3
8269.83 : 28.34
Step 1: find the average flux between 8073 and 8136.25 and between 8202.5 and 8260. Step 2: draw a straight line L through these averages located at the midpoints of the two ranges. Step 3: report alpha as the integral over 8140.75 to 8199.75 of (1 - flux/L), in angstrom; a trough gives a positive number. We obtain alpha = 1.5 angstrom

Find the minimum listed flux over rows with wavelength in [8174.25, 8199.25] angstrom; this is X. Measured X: 23.09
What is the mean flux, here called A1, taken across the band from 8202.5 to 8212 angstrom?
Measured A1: 27.7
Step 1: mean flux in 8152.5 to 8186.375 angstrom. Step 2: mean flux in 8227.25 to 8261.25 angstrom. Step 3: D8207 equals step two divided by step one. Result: 1.02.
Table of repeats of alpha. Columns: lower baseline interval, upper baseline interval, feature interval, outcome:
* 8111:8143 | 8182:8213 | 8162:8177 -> -0.33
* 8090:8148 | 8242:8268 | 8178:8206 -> 1.37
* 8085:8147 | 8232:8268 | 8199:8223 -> 0.57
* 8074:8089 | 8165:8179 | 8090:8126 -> -0.20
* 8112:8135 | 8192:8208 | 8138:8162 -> -0.25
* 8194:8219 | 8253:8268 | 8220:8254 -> -0.85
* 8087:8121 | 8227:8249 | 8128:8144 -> -0.01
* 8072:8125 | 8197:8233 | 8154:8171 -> 0.01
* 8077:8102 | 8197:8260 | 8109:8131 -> -0.14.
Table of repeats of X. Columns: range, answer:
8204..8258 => 24.34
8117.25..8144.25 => 26.76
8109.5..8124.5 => 27.37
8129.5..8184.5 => 23.88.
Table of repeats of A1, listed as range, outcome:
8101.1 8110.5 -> 28.5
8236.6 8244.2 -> 27.9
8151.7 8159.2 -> 27.9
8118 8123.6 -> 28.6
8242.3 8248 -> 27.9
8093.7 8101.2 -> 28.2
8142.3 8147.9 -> 27.8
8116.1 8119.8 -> 27.7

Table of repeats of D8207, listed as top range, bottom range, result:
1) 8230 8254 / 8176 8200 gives 1.06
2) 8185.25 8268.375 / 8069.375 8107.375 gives 0.97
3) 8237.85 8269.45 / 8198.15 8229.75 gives 1.01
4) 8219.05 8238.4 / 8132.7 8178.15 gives 0.99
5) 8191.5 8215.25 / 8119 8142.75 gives 0.95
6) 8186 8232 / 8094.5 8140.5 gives 0.96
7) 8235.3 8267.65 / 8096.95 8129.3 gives 0.98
